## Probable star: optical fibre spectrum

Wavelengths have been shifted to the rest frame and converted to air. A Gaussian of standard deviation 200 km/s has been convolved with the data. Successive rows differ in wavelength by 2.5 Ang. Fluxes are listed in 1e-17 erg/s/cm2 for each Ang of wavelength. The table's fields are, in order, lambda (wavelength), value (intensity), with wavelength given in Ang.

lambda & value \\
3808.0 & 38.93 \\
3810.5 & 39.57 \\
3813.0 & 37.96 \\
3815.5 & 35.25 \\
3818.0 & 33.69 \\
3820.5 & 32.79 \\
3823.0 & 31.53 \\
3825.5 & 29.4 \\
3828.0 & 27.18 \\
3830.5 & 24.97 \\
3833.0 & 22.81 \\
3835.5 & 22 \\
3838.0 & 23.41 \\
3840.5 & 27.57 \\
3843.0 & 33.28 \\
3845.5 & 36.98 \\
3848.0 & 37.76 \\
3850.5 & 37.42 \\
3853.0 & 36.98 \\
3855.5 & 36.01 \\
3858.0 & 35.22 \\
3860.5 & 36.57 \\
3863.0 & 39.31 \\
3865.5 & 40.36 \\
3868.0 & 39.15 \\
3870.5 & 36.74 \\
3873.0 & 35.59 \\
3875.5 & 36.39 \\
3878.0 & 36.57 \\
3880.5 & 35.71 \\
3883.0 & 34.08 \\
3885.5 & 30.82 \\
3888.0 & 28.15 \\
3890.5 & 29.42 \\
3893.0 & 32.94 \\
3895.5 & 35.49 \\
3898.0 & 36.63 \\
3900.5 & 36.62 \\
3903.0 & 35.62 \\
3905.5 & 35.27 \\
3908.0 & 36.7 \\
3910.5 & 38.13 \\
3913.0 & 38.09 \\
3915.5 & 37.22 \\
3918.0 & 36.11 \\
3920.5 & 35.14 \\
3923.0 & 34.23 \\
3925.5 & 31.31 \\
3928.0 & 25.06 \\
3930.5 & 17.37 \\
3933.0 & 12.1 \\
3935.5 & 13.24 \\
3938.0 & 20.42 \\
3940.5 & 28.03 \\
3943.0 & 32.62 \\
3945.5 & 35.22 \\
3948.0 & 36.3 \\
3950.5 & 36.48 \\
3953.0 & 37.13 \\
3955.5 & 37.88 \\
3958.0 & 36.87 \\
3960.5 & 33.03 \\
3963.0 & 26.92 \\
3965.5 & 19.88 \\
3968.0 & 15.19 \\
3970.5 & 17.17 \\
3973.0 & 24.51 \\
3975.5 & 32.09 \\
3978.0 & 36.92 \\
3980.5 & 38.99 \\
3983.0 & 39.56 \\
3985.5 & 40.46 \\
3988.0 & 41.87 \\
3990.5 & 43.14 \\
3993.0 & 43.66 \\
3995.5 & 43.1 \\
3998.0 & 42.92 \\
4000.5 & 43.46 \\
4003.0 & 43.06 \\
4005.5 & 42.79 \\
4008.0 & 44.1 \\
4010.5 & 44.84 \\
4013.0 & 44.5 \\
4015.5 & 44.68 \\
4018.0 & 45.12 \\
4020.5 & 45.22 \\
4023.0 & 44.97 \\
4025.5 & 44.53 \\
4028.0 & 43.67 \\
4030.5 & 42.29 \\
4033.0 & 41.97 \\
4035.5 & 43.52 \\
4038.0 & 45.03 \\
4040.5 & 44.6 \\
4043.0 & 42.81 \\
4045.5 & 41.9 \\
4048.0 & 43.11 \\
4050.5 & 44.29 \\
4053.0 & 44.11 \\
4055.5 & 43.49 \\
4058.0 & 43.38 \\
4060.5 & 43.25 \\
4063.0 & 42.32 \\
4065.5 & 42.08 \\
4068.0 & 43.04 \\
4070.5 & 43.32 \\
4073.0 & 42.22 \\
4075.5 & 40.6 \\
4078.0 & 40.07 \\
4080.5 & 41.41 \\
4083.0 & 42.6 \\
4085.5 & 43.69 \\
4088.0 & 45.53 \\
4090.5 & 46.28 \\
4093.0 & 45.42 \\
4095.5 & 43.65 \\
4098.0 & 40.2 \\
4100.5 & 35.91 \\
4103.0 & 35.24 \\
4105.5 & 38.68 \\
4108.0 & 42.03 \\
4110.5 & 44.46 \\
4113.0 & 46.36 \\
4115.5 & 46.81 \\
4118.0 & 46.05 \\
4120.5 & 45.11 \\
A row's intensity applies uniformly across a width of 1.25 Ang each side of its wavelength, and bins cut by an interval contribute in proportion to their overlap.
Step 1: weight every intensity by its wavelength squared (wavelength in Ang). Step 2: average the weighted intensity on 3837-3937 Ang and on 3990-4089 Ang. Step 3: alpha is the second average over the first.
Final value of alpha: 1.41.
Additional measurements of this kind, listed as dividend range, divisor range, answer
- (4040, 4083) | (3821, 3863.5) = 1.51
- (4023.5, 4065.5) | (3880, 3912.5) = 1.36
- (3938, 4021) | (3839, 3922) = 1.08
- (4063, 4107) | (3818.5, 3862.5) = 1.50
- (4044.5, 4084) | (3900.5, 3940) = 1.53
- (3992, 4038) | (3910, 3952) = 1.54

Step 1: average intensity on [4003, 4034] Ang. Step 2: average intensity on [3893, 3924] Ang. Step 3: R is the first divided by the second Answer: 1.2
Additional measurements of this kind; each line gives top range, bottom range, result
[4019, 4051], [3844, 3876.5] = 1.17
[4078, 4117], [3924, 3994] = 1.40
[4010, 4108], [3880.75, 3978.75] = 1.40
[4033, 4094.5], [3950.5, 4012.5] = 1.19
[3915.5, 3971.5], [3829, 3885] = 0.84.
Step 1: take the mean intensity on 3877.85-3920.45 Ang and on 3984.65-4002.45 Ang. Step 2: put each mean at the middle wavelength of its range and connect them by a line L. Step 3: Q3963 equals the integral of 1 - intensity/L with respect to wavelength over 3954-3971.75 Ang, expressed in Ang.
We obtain 5.8 Ang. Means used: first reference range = 34.9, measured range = 26.9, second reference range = 42.7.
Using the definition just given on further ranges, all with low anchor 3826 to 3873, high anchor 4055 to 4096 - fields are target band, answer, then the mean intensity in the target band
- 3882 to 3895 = 1.29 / 31.3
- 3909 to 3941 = 7.05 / 28.3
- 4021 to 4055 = -1.85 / 43.6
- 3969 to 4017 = 0.00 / 39.5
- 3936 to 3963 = 3.56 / 32.5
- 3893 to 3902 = -0.16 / 35.8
